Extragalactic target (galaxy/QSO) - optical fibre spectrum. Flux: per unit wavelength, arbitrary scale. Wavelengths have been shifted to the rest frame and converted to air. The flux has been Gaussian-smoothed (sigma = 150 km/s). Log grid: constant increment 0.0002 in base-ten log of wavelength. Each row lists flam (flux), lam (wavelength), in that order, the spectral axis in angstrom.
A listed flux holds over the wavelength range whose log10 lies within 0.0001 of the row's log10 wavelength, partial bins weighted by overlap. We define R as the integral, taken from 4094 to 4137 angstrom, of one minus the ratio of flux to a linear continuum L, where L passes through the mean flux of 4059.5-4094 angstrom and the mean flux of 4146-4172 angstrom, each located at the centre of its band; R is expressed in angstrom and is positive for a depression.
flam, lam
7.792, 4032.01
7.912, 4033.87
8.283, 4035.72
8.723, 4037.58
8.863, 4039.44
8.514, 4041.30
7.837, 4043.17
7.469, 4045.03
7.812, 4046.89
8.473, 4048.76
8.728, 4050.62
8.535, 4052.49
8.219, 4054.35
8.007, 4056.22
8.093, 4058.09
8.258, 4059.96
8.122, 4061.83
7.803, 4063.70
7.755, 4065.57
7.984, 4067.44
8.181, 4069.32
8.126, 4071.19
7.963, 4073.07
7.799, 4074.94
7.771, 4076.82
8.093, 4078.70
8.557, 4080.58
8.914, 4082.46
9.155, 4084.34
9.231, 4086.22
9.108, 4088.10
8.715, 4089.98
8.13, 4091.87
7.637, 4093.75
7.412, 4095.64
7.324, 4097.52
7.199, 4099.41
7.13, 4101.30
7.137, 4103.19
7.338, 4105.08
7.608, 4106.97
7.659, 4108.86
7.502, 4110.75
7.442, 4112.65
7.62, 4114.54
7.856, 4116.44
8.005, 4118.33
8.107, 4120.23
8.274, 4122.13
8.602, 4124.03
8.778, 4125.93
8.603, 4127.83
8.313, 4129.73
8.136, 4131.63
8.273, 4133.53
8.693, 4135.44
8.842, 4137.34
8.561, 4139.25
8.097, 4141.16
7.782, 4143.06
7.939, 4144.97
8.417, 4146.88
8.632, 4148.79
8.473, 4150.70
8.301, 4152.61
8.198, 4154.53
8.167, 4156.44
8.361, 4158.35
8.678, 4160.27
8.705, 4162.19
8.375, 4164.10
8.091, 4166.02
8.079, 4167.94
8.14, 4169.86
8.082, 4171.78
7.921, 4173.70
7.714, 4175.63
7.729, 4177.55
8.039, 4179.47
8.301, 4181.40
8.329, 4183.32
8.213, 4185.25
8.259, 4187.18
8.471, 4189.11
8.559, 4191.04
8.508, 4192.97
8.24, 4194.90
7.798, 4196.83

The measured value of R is 2.3 angstrom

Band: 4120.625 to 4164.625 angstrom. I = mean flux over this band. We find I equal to 8.4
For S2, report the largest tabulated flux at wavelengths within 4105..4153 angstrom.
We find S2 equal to 8.842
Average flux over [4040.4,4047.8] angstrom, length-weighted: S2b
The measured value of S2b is 7.9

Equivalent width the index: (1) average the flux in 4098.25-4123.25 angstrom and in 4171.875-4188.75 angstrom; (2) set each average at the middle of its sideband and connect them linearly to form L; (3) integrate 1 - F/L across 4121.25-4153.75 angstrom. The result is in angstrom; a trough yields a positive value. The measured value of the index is -2.5 angstrom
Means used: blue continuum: 7.61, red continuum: 8.08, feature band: 8.39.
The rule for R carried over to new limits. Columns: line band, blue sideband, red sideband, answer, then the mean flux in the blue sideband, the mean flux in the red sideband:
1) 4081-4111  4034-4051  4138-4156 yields 1.09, 8.27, 8.27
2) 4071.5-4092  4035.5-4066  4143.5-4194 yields -0.69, 8.21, 8.25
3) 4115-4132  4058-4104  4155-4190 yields -0.32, 8.07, 8.2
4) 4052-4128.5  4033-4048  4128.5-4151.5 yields 2.10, 8.18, 8.35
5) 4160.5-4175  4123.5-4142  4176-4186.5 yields 0.00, 8.49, 8.11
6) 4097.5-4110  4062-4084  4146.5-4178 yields 1.25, 8.12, 8.24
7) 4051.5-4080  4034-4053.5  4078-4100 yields 0.87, 8.31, 8.31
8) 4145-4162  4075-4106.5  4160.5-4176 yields -0.50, 8.04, 8.18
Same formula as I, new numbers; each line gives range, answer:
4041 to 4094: 8.25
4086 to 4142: 8.03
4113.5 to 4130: 8.23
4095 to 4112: 7.37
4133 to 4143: 8.44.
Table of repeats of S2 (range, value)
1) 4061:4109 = 9.231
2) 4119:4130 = 8.778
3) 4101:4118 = 7.856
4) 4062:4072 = 8.181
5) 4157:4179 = 8.705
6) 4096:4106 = 7.338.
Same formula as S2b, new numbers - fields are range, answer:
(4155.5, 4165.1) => 8.46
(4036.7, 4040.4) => 8.79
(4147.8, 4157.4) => 8.36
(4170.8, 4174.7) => 7.99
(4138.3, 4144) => 8.15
